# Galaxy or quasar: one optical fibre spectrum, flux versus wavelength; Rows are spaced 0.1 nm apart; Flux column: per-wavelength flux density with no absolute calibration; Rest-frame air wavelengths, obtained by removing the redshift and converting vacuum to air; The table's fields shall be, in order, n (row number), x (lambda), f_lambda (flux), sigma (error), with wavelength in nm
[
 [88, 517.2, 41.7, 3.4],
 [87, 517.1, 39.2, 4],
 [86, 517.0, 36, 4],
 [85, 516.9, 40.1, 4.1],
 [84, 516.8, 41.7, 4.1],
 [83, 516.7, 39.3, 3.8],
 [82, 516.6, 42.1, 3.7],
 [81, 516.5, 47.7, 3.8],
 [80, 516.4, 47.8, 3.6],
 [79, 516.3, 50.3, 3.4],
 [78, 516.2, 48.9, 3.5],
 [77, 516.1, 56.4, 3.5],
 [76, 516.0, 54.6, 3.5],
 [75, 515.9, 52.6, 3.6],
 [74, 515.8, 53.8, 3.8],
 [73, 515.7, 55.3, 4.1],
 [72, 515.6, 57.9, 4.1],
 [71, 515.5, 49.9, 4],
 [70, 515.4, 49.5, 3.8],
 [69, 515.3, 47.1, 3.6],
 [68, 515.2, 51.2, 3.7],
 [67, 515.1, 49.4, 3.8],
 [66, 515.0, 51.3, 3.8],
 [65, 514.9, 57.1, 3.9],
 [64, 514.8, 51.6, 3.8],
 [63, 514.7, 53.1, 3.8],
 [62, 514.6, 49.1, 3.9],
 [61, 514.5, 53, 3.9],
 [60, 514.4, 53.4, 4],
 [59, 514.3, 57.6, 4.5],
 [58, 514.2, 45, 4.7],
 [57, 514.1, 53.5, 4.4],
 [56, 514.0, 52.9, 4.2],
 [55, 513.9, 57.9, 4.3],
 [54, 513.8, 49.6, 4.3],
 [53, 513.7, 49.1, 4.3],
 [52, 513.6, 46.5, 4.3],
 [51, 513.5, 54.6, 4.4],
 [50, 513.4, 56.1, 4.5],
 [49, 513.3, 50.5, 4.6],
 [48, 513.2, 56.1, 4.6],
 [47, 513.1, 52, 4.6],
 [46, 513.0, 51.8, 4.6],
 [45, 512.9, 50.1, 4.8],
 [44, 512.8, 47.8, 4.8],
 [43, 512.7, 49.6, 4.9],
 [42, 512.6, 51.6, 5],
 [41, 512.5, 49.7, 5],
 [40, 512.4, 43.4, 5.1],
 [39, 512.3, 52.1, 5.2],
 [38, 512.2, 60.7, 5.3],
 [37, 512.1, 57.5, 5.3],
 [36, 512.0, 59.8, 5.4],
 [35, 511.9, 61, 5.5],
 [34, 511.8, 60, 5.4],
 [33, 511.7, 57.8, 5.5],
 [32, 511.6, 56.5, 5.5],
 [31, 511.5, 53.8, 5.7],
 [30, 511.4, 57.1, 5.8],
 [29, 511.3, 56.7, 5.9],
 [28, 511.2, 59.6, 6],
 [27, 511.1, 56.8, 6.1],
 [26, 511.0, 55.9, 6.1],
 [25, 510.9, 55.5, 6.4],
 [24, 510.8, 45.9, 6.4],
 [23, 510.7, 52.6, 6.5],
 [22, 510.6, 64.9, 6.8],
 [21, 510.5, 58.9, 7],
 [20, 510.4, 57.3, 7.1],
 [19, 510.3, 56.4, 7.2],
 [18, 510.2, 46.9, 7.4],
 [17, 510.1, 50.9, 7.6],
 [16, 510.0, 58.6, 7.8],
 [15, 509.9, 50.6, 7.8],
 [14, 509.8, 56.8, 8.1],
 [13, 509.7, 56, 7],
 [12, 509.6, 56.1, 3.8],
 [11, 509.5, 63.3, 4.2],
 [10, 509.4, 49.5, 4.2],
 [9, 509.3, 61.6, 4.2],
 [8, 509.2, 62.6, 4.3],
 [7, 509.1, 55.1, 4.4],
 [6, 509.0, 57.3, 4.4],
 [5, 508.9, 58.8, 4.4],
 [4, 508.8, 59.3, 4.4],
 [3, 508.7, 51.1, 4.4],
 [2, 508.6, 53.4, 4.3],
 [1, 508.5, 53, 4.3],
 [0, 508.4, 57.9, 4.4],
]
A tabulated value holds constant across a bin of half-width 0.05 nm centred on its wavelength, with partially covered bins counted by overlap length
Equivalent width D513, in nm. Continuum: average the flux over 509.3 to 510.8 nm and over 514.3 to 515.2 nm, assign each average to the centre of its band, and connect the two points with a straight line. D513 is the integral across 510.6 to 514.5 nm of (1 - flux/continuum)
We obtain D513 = 0.01 nm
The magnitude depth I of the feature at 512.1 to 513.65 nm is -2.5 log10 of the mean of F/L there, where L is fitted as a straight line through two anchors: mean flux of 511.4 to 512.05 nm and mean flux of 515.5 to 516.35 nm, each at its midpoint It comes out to 0.10 mag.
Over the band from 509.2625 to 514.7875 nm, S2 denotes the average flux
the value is 54.2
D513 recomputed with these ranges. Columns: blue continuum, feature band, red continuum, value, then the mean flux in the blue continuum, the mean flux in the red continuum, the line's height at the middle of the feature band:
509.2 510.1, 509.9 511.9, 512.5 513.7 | -0.05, 56.6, 51.3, 54.7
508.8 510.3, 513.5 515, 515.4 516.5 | 0.03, 56.1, 52.4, 53.4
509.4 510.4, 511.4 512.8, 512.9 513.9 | -0.04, 54.9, 52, 53.1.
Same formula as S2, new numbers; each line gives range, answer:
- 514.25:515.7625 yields 52.4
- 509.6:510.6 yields 55.3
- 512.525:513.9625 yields 51.6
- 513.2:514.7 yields 52.2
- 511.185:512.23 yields 58.1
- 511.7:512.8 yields 54.4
